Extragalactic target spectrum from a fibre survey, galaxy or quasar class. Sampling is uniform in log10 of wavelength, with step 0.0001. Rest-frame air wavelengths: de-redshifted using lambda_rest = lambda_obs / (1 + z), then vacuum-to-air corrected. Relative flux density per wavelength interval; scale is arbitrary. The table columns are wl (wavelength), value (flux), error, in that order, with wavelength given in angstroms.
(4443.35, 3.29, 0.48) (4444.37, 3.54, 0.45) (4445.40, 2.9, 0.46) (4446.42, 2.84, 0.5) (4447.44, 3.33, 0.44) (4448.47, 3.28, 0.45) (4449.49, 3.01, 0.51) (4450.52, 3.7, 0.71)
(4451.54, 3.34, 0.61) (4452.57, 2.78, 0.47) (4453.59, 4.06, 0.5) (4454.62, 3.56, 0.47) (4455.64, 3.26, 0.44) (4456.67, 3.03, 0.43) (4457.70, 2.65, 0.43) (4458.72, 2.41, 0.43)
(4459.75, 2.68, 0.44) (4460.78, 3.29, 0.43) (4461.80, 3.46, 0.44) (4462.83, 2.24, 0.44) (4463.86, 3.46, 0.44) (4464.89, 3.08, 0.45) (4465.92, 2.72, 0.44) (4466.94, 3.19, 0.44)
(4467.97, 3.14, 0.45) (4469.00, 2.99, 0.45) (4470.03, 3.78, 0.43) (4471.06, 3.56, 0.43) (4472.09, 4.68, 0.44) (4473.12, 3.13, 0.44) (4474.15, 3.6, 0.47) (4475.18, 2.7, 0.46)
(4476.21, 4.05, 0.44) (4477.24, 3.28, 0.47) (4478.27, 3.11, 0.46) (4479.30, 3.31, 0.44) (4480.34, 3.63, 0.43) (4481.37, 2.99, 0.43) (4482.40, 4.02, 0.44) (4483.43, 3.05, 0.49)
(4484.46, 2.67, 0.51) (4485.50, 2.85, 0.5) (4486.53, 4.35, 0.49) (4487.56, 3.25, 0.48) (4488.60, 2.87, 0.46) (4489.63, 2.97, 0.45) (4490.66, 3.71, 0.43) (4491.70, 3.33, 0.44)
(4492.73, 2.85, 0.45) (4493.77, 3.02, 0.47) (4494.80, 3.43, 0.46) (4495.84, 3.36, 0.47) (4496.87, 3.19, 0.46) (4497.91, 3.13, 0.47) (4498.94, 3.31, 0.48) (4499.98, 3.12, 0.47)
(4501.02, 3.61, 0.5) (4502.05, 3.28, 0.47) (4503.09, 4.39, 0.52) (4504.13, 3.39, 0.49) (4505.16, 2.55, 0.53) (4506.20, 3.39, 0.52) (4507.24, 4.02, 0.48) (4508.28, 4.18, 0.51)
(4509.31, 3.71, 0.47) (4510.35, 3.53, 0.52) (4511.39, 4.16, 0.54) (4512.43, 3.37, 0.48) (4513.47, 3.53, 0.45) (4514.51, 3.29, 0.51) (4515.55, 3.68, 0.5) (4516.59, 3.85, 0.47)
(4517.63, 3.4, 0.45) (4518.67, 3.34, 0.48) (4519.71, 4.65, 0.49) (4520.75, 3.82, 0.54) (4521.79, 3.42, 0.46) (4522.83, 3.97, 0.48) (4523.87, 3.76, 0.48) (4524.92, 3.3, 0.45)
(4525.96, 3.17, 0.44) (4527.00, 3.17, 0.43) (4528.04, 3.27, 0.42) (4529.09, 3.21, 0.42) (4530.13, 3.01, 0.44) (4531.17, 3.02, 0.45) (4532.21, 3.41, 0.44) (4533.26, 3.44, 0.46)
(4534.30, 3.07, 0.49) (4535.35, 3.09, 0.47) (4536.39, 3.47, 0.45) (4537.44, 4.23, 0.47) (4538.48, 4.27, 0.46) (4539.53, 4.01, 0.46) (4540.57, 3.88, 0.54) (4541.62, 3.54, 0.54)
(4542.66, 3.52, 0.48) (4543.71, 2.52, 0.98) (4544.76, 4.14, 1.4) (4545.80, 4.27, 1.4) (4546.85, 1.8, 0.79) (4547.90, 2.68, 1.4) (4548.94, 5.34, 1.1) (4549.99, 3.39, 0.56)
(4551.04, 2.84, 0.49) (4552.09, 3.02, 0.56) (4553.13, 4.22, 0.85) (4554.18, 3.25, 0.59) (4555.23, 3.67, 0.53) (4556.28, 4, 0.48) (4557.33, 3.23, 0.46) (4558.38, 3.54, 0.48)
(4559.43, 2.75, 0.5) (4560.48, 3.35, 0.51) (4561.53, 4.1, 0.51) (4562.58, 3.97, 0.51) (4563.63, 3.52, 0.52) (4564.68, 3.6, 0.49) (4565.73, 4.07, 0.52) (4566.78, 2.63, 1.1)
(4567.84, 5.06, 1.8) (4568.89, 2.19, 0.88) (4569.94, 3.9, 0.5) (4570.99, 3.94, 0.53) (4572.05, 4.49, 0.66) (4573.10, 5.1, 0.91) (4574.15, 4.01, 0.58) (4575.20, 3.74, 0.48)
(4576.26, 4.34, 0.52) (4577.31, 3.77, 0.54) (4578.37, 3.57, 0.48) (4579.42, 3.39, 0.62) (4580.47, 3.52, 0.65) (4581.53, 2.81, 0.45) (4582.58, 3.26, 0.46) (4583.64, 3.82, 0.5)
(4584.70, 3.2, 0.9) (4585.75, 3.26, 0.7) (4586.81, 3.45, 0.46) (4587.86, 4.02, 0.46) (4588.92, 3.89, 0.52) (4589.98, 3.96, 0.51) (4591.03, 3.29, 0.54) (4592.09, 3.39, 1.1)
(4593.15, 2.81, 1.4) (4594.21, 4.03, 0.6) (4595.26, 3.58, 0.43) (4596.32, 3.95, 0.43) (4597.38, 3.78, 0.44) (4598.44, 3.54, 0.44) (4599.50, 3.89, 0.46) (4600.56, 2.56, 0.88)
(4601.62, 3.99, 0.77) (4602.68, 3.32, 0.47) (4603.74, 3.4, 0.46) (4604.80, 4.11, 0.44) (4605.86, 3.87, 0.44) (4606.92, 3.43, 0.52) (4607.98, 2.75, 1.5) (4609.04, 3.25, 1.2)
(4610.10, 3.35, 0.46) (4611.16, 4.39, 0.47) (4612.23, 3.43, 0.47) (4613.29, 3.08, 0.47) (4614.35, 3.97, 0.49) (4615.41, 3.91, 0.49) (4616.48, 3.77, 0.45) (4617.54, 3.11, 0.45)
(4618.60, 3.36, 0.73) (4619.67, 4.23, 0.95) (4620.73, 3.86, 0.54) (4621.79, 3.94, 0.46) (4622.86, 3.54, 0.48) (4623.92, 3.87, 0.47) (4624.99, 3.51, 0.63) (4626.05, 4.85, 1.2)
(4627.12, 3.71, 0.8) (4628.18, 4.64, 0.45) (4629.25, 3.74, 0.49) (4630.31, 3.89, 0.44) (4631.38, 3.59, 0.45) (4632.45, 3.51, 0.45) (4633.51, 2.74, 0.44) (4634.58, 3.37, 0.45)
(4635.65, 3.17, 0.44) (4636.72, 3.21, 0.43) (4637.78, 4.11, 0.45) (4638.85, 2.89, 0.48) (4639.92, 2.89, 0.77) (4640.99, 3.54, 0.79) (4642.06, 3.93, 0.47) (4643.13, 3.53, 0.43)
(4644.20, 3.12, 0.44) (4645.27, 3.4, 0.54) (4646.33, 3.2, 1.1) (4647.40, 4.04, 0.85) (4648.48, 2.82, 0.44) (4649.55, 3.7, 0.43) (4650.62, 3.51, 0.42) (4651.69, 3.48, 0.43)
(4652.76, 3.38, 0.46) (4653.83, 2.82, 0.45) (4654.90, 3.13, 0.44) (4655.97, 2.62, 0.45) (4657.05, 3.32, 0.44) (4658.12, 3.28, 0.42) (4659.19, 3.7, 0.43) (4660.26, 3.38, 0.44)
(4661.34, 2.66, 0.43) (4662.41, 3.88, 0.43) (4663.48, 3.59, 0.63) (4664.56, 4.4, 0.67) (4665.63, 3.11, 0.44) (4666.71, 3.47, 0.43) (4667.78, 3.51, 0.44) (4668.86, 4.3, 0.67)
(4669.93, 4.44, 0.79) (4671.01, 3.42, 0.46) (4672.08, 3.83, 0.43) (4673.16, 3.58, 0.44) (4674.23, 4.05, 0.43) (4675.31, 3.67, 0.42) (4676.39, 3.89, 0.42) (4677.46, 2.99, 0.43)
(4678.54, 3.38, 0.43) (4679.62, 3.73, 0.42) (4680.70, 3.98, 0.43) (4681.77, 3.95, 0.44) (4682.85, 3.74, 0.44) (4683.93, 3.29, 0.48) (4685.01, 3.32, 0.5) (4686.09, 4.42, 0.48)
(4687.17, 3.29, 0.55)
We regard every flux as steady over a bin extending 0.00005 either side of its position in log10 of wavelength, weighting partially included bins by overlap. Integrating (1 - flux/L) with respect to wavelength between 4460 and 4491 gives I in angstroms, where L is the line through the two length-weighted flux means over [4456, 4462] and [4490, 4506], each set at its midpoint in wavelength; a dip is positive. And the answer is -2.3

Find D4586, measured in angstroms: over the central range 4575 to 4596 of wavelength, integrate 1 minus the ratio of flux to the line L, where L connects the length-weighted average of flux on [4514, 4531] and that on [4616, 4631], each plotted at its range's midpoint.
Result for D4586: 1.0 angstroms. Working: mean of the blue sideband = 3.51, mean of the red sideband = 3.86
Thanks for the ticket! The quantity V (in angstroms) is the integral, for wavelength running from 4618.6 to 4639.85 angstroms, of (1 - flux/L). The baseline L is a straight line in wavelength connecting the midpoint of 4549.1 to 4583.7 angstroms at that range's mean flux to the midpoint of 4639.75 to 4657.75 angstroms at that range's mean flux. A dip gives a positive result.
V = -1.7 angstroms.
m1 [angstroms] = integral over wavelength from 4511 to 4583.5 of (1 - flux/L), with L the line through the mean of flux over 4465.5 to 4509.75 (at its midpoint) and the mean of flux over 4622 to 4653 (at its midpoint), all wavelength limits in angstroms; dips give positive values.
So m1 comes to -3.0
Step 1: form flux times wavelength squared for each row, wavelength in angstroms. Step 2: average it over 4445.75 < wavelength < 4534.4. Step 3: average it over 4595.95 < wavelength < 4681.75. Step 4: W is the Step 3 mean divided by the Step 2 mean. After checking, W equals 1.1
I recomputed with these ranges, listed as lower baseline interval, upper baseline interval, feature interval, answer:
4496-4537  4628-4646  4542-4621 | -2.8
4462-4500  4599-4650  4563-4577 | -1.7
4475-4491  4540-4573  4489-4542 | -1.0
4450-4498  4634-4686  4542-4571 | -1.3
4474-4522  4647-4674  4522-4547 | -0.1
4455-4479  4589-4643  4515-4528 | -1.0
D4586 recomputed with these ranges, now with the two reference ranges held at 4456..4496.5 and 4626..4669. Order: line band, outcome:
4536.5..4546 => -1.3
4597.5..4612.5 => -0.5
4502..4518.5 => -1.7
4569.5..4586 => -1.9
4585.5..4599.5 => -1.0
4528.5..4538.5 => -0.2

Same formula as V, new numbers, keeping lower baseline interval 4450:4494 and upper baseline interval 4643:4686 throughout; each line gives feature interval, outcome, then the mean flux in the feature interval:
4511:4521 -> -1.2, 3.7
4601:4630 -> -2.2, 3.72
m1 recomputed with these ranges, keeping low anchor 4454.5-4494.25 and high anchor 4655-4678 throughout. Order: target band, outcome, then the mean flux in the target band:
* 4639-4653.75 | 0.6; 3.39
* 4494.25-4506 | -0.3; 3.34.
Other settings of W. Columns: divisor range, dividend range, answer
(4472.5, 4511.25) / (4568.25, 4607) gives 1.13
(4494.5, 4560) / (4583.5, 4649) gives 1.06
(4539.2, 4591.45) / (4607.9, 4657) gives 1.00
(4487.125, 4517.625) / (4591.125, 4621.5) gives 1.09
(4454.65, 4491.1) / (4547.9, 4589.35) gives 1.18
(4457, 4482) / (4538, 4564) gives 1.14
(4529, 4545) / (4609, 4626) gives 1.10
